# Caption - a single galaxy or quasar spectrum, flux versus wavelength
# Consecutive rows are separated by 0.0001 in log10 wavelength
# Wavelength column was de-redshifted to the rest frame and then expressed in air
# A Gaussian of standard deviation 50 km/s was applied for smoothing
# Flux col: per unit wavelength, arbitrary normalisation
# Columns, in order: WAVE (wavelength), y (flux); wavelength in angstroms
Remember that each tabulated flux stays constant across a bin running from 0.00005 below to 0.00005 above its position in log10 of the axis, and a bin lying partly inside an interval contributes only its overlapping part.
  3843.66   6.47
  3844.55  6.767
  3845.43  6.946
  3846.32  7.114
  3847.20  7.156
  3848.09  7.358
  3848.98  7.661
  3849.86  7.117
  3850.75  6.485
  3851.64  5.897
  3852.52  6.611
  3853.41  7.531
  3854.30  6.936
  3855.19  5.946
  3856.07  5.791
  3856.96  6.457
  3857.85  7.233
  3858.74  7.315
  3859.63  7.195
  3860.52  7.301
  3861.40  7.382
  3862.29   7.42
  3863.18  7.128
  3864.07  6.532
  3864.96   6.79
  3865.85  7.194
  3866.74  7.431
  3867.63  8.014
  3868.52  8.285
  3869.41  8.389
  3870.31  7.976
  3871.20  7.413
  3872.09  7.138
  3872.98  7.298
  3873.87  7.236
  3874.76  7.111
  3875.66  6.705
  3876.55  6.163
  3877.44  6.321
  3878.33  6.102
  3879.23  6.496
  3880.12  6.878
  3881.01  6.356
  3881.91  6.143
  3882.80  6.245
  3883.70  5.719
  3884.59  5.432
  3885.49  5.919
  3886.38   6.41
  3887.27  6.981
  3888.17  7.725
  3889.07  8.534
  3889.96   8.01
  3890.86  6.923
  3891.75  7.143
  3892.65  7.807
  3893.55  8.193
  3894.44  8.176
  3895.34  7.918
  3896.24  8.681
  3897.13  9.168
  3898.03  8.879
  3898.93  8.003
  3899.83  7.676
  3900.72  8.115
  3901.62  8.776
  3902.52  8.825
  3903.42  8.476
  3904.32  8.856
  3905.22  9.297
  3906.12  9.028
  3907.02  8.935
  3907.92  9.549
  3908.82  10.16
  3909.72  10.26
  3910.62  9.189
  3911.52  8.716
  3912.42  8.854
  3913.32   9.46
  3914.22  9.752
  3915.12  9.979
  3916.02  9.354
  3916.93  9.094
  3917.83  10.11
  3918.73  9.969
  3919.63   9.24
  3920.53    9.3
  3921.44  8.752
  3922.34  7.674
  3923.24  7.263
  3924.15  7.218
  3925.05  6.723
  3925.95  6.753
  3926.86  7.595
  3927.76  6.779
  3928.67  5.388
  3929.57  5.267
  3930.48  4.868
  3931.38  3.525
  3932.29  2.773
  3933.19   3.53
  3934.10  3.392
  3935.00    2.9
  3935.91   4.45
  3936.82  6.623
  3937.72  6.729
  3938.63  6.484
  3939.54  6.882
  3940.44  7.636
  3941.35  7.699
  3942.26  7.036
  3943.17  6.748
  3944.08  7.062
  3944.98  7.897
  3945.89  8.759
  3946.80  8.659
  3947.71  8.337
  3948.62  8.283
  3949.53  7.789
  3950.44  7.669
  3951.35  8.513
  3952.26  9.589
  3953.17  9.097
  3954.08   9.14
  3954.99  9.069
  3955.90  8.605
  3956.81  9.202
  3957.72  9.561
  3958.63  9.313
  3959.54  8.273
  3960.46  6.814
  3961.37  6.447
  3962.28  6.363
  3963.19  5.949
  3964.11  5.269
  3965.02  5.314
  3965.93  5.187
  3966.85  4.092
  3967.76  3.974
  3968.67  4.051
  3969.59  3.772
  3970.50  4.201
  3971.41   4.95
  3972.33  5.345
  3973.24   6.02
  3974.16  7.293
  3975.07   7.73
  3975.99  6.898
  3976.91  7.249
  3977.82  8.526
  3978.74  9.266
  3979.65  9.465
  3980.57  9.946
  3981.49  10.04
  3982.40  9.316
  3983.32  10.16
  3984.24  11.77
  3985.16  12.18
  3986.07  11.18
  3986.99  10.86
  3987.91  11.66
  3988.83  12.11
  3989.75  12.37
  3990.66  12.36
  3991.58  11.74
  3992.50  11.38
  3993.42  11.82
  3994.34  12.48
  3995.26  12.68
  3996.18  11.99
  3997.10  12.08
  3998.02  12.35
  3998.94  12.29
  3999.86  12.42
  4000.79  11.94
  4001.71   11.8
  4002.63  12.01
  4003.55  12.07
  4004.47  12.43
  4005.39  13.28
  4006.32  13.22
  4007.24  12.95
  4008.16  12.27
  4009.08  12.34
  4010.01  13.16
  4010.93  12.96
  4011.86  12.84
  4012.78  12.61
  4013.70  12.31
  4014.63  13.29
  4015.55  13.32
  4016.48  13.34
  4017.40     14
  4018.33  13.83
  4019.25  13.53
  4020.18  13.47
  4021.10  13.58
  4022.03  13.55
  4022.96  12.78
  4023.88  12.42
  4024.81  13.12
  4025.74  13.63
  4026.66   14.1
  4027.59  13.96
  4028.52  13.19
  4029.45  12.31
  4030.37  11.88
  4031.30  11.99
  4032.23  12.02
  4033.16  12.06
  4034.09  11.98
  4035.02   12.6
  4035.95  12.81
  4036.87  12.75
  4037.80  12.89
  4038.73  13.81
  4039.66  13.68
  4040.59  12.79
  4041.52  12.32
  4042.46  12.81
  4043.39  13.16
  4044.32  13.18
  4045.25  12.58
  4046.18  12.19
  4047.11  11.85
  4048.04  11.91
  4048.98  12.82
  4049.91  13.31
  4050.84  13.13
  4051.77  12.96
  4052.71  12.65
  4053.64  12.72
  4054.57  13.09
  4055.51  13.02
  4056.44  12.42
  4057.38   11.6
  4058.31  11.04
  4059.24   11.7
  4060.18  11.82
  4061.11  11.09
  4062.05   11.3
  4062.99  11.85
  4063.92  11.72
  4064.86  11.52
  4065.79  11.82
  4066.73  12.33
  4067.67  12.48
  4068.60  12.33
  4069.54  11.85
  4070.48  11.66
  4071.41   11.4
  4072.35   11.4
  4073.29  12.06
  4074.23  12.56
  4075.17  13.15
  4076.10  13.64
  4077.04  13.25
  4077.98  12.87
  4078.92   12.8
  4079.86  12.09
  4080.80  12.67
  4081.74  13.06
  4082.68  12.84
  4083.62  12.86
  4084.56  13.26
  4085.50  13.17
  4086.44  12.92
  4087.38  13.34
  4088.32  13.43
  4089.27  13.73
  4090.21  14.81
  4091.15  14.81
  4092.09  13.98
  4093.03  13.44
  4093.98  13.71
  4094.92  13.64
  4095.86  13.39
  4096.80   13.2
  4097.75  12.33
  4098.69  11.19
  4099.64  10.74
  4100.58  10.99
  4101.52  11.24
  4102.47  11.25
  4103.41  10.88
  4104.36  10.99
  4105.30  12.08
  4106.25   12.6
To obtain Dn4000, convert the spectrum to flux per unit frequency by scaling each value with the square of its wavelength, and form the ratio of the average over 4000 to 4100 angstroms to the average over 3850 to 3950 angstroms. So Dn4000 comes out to 1.9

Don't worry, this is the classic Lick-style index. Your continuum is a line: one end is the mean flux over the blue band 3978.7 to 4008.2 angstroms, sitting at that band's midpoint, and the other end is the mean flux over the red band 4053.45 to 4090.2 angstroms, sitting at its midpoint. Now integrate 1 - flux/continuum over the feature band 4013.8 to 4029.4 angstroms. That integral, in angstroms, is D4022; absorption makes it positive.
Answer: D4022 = -1.8 angstroms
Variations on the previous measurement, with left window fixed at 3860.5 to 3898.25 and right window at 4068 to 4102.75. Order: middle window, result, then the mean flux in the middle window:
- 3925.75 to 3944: 6.39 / 5.66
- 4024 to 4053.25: -3.32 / 12.8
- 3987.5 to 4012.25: -4.46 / 12.3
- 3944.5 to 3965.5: 2.83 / 7.99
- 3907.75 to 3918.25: -1.83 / 9.54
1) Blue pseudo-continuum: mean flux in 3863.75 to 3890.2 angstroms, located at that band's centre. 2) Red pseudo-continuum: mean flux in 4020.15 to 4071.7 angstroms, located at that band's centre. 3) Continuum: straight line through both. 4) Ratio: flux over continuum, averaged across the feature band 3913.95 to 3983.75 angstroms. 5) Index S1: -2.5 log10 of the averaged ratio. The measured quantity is 0.27 mag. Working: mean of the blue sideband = 6.96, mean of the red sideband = 12.5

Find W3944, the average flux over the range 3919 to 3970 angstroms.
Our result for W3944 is 6.82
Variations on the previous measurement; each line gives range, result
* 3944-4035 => 10.3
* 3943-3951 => 7.96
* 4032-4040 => 12.7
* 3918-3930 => 7.6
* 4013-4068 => 12.7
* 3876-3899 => 7.15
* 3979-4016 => 12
